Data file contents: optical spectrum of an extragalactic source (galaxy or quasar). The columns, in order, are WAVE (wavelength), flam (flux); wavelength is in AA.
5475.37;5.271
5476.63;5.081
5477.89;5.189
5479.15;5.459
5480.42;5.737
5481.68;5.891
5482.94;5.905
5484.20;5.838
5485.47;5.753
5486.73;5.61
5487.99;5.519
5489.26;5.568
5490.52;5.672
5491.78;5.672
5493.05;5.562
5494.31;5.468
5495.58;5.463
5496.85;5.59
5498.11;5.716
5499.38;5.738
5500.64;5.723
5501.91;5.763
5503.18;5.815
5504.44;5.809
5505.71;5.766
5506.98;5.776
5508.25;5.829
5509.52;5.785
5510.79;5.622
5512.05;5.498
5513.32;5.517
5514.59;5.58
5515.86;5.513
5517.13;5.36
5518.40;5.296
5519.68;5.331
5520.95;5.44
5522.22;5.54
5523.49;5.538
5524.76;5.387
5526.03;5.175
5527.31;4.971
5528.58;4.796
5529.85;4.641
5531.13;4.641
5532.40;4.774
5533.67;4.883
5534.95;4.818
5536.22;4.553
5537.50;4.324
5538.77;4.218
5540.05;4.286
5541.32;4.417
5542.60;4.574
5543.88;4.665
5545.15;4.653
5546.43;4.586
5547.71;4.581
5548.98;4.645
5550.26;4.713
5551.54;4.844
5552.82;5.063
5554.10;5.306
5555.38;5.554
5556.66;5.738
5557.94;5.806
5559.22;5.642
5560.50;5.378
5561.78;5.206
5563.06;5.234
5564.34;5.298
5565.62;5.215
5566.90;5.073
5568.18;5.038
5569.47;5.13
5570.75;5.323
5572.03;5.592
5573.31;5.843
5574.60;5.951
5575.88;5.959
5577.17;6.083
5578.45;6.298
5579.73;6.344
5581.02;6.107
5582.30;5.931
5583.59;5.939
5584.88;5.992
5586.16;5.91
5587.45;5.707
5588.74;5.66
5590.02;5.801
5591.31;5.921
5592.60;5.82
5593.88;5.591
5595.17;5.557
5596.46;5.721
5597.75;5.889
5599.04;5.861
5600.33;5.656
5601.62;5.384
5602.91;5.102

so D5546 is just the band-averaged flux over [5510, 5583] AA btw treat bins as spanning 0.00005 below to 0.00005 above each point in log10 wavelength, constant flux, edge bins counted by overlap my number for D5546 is 5.22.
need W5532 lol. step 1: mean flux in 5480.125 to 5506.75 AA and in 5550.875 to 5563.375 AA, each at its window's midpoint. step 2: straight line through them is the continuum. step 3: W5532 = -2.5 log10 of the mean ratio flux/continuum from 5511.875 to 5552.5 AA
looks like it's 0.12 mag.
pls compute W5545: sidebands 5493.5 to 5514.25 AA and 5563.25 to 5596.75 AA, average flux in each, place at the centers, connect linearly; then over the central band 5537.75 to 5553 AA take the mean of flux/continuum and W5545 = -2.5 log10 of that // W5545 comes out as 0.24 mag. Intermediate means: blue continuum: 5.68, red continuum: 5.72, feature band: 4.58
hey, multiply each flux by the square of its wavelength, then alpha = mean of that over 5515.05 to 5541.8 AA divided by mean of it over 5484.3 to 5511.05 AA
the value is 0.88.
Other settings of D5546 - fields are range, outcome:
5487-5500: 5.6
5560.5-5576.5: 5.41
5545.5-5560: 5.12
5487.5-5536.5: 5.42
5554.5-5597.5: 5.68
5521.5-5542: 4.81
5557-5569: 5.33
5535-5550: 4.52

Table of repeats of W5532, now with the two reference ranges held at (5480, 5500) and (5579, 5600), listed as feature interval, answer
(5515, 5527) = 0.067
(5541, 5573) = 0.138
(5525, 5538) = 0.200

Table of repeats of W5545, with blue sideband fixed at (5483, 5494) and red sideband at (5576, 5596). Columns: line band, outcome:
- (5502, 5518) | 0.011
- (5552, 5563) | 0.077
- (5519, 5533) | 0.129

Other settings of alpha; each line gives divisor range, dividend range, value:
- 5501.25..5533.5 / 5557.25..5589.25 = 1.07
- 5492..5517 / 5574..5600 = 1.07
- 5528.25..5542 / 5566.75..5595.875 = 1.28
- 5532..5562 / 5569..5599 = 1.21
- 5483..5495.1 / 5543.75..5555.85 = 0.88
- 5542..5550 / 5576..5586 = 1.33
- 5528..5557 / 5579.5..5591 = 1.27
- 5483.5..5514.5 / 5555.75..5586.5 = 1.03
